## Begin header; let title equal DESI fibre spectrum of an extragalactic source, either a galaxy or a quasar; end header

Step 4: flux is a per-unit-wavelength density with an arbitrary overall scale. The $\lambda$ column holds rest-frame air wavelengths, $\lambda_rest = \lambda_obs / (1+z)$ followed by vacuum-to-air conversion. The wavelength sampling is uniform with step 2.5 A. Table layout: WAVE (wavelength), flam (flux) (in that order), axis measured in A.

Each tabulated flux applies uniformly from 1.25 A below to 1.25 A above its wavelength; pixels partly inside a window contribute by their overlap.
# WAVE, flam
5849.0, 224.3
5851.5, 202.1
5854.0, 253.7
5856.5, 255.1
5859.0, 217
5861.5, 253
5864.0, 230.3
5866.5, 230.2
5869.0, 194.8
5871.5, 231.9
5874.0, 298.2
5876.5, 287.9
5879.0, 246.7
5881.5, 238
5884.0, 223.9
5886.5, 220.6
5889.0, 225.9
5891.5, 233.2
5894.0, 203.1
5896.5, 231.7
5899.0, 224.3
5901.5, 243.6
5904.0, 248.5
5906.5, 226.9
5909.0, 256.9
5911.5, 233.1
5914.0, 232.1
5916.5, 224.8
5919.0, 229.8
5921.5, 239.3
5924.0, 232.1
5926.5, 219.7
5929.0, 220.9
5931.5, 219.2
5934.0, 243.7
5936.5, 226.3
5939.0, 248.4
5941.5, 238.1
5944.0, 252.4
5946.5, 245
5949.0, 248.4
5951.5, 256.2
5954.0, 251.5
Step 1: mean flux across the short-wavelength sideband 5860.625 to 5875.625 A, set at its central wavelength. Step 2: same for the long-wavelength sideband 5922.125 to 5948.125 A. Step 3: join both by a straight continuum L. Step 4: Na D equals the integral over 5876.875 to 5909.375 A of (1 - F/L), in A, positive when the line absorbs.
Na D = 0.7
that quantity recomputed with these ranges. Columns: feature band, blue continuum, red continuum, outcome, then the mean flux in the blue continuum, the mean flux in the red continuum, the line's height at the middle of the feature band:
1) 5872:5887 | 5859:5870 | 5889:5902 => -1.8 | 227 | 226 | 226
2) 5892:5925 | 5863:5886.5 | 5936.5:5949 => 1.4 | 241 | 244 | 243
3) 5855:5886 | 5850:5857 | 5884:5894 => -1.7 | 235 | 223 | 229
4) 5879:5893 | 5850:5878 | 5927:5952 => 0.6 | 241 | 239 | 240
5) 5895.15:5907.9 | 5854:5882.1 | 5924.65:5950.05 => 0.3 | 244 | 236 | 240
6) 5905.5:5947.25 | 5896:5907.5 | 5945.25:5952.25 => 1.4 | 235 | 249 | 243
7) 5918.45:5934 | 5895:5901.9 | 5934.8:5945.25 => 0.6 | 231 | 241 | 238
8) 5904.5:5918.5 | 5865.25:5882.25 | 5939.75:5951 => 0.7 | 247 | 247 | 247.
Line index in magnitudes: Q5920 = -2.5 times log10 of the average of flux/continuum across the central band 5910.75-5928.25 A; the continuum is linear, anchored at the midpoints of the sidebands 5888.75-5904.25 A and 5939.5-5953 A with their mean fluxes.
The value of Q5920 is 0.04 mag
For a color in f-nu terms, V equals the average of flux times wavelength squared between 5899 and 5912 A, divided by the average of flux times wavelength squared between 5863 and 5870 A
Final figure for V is 1.11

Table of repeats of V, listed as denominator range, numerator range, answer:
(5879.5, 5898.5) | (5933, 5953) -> 1.10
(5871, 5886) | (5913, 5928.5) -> 0.92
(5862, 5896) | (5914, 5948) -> 1.01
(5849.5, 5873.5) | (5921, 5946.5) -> 1.04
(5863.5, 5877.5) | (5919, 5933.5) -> 0.94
